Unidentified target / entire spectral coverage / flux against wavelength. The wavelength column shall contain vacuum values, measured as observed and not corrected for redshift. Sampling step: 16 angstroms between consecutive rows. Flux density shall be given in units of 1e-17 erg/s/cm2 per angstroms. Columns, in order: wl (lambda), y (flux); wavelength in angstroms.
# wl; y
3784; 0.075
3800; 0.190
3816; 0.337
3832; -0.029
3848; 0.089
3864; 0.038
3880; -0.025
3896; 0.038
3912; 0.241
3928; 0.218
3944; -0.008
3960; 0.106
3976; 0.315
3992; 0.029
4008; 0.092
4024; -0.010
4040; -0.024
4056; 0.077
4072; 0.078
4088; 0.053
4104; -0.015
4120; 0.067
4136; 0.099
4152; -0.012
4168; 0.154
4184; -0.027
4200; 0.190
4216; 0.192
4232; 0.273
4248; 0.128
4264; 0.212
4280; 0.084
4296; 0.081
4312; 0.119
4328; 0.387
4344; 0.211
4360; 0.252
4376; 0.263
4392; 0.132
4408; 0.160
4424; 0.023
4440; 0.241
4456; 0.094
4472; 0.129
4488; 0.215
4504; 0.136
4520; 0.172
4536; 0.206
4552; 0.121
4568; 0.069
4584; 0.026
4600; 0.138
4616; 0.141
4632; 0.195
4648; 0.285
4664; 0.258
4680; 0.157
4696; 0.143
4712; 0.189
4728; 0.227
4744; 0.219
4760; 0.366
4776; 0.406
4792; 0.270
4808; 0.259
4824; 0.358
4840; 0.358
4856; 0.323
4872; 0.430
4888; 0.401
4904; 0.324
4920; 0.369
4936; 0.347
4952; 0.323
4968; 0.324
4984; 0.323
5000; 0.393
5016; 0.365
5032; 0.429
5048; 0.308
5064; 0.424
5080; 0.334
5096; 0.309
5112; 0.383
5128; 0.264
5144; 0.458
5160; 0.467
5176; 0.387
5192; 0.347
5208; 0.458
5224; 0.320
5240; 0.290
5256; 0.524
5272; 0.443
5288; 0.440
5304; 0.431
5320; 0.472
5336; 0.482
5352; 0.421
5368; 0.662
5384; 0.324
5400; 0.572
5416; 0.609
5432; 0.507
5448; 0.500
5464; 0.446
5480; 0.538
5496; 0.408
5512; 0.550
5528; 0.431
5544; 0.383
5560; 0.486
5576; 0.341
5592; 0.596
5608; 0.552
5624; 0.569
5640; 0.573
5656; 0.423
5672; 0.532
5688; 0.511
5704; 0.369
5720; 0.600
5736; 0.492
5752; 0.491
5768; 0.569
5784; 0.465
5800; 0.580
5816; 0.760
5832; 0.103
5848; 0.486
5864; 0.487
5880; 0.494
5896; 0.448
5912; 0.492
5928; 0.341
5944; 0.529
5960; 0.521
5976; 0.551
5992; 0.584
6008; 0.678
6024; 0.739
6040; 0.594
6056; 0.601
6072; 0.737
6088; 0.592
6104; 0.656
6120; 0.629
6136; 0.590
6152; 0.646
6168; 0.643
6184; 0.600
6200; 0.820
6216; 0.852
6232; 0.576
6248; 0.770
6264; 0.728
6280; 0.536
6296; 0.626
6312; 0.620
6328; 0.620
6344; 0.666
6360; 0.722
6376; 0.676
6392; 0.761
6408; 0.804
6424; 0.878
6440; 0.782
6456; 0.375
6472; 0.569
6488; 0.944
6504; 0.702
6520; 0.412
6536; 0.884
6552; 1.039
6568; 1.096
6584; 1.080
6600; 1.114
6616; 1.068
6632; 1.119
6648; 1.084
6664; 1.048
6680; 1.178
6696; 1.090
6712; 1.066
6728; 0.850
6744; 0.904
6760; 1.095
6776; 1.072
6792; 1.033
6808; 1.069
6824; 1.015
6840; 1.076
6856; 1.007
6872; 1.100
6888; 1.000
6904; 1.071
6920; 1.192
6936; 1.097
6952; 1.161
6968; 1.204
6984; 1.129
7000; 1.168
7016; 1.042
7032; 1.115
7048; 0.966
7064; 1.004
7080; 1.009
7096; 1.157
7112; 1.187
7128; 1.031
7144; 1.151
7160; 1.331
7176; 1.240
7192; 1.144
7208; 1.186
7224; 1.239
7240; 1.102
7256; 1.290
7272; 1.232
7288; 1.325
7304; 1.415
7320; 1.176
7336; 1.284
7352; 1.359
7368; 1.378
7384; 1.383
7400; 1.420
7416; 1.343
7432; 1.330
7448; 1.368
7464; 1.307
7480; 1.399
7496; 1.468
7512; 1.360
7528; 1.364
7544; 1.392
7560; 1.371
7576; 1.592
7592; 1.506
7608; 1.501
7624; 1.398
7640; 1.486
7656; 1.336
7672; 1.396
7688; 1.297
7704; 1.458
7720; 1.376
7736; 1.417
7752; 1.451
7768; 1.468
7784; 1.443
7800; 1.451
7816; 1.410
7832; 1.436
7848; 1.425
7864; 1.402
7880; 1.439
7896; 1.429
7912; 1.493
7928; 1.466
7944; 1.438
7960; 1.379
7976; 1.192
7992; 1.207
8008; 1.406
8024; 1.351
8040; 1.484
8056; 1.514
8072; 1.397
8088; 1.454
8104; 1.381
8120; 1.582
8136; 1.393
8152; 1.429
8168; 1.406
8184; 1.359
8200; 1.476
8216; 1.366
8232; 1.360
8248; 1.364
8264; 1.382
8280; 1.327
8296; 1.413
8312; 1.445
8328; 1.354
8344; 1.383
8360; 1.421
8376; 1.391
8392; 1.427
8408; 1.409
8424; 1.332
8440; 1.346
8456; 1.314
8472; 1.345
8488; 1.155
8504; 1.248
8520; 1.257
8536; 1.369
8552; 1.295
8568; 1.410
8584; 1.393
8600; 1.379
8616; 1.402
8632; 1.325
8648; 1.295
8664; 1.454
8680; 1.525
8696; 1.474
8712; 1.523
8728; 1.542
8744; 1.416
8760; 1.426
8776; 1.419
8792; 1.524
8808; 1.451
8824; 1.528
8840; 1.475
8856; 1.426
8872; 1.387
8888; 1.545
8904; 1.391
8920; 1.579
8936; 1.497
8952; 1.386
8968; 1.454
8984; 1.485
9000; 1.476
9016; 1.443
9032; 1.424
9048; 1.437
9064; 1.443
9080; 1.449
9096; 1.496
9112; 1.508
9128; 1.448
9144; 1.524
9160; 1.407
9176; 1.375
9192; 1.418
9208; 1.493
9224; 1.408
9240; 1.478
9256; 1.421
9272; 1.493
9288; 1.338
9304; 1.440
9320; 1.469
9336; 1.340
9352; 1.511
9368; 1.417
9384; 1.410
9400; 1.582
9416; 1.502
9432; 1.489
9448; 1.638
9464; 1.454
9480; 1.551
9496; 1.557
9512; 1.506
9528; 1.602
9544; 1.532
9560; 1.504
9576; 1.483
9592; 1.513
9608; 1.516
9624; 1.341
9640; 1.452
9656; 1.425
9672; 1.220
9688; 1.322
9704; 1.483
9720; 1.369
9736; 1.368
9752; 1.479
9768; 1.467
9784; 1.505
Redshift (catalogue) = 0.641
